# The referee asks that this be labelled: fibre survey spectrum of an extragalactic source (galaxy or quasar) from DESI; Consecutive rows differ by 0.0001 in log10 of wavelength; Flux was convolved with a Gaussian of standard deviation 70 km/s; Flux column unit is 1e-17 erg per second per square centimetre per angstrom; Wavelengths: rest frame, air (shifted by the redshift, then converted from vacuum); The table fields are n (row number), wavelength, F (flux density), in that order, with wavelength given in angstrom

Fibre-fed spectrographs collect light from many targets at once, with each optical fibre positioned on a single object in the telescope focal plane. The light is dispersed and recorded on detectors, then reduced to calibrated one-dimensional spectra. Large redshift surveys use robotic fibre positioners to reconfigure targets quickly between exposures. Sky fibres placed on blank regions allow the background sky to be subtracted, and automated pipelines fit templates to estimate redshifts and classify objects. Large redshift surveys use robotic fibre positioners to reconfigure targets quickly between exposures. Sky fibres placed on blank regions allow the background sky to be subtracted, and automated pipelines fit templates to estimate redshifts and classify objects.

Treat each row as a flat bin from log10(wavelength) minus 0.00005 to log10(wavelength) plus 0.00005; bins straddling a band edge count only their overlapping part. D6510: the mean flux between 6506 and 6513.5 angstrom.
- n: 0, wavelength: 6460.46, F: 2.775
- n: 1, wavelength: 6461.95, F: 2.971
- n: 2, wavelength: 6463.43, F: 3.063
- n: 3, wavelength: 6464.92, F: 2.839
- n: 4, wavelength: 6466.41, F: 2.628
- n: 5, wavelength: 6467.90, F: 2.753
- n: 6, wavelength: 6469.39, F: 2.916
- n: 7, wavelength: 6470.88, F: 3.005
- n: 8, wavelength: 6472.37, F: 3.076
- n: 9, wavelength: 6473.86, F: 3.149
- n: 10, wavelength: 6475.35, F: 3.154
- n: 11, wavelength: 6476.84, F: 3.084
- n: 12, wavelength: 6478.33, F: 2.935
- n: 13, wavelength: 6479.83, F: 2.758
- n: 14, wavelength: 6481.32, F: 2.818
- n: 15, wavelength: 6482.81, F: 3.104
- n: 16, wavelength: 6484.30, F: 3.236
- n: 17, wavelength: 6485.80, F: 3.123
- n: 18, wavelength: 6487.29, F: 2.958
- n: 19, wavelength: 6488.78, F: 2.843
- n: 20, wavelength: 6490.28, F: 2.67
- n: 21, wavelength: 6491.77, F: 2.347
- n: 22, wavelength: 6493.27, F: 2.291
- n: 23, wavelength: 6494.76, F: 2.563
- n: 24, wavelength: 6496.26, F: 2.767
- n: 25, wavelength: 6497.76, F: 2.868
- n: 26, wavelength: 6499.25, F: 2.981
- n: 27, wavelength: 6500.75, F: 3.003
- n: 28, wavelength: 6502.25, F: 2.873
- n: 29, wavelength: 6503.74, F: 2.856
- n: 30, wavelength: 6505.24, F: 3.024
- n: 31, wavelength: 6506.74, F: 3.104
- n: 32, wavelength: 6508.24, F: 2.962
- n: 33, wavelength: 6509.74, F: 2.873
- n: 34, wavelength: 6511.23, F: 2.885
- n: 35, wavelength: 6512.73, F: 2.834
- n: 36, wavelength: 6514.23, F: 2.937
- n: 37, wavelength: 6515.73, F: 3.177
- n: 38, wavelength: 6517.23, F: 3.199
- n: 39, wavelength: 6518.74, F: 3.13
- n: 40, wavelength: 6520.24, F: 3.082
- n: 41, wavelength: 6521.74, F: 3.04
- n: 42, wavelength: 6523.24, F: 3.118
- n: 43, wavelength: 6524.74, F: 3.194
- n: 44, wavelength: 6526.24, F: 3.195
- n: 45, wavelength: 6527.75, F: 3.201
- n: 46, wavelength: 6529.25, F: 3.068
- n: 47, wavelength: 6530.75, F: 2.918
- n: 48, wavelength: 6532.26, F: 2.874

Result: 2.93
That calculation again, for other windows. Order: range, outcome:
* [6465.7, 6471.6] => 2.83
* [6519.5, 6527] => 3.13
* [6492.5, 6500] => 2.69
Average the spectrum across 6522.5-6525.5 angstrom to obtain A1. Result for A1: 3.16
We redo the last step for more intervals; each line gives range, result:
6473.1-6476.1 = 3.15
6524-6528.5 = 3.19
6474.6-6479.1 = 3.05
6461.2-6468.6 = 2.85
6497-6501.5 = 2.95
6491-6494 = 2.32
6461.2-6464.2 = 3.02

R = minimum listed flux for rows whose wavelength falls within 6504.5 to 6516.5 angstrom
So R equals 2.834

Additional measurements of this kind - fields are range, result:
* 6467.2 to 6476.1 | 2.753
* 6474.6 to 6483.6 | 2.758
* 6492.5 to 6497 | 2.291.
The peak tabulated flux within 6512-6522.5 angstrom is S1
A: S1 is 3.199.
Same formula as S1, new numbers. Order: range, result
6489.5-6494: 2.67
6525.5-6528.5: 3.201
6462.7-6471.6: 3.063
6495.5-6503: 3.003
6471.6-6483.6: 3.154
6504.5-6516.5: 3.177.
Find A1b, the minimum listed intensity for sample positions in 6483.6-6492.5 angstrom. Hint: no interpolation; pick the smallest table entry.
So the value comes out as 2.347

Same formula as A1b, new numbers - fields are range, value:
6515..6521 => 3.082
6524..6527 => 3.194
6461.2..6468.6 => 2.628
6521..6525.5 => 3.04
